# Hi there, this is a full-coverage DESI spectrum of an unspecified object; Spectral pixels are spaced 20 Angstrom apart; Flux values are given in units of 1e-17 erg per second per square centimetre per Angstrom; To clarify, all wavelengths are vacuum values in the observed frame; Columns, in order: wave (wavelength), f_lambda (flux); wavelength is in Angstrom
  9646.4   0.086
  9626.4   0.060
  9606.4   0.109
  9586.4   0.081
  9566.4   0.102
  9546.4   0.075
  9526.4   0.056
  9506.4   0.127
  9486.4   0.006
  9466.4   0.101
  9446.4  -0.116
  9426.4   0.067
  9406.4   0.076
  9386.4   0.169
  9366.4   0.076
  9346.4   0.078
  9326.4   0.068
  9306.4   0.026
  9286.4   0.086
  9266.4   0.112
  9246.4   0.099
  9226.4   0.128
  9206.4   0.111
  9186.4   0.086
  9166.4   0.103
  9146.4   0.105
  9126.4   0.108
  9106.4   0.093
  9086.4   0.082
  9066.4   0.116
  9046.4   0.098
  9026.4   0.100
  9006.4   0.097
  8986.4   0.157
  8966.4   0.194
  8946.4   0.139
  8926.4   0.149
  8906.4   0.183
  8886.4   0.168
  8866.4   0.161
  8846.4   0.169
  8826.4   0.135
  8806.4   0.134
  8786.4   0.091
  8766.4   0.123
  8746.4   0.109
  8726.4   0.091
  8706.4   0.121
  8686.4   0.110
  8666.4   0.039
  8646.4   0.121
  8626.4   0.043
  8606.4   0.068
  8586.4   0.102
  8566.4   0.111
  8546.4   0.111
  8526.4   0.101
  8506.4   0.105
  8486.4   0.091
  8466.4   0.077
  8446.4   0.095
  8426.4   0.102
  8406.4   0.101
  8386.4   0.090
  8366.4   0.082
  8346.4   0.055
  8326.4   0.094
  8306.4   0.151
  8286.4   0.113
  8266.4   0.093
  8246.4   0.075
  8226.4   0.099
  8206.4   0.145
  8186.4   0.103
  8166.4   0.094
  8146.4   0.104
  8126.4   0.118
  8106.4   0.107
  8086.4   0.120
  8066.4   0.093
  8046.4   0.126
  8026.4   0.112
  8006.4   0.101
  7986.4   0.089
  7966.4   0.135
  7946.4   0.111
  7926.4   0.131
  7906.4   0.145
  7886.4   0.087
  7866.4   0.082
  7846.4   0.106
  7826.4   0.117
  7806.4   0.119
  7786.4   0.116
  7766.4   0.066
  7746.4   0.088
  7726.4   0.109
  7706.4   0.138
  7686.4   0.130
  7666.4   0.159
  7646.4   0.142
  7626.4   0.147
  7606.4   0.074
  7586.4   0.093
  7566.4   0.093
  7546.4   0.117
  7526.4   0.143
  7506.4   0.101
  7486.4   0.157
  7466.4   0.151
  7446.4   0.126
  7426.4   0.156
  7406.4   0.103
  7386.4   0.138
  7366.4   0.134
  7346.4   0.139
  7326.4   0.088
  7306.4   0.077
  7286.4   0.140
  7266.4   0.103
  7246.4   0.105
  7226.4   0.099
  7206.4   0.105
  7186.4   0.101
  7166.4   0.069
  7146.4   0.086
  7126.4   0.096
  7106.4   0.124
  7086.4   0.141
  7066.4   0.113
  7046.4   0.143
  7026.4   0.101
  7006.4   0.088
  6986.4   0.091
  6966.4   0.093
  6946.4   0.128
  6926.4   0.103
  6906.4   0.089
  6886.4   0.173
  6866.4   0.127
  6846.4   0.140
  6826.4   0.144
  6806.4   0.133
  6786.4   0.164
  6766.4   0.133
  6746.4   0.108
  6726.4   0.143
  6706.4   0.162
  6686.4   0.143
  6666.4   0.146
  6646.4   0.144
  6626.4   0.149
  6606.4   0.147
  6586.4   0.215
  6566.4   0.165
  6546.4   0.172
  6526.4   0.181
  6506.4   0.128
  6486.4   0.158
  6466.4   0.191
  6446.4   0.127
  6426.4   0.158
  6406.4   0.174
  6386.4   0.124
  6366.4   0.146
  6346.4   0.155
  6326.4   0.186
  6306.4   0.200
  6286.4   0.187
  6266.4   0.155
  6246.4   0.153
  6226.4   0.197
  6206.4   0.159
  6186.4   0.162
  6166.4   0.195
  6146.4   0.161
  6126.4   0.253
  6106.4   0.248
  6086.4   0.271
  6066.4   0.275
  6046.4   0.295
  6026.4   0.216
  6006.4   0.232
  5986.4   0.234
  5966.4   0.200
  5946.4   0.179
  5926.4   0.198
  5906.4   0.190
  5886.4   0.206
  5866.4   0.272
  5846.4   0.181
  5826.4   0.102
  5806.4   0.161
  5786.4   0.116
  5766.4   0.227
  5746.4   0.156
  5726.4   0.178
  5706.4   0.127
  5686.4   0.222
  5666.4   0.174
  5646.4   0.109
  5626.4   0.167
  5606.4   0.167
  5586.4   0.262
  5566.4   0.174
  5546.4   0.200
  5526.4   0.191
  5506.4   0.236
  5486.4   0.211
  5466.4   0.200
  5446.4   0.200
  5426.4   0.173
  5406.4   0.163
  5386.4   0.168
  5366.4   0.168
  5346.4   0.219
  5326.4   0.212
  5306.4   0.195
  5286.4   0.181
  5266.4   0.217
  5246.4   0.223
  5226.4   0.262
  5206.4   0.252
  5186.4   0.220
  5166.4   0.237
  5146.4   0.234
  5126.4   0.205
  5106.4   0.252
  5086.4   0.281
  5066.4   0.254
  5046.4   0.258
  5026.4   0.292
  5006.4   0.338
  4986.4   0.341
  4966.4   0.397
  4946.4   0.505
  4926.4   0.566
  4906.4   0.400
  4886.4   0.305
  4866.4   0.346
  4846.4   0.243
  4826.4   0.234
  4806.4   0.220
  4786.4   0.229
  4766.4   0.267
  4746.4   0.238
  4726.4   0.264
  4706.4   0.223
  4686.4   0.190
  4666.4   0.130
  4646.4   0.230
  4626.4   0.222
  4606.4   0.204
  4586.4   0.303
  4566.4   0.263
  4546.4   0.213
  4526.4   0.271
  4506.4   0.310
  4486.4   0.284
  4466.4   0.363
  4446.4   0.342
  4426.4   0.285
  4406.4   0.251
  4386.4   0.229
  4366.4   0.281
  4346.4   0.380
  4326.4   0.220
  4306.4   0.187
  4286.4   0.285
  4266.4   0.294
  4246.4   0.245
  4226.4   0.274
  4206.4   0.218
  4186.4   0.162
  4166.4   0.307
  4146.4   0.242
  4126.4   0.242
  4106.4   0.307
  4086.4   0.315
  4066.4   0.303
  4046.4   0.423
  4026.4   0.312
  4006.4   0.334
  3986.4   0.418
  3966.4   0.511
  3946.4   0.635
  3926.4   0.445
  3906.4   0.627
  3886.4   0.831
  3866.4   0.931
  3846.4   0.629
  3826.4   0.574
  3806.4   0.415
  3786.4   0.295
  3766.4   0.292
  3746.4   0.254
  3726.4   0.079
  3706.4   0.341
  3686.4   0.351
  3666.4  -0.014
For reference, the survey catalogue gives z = 2.187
